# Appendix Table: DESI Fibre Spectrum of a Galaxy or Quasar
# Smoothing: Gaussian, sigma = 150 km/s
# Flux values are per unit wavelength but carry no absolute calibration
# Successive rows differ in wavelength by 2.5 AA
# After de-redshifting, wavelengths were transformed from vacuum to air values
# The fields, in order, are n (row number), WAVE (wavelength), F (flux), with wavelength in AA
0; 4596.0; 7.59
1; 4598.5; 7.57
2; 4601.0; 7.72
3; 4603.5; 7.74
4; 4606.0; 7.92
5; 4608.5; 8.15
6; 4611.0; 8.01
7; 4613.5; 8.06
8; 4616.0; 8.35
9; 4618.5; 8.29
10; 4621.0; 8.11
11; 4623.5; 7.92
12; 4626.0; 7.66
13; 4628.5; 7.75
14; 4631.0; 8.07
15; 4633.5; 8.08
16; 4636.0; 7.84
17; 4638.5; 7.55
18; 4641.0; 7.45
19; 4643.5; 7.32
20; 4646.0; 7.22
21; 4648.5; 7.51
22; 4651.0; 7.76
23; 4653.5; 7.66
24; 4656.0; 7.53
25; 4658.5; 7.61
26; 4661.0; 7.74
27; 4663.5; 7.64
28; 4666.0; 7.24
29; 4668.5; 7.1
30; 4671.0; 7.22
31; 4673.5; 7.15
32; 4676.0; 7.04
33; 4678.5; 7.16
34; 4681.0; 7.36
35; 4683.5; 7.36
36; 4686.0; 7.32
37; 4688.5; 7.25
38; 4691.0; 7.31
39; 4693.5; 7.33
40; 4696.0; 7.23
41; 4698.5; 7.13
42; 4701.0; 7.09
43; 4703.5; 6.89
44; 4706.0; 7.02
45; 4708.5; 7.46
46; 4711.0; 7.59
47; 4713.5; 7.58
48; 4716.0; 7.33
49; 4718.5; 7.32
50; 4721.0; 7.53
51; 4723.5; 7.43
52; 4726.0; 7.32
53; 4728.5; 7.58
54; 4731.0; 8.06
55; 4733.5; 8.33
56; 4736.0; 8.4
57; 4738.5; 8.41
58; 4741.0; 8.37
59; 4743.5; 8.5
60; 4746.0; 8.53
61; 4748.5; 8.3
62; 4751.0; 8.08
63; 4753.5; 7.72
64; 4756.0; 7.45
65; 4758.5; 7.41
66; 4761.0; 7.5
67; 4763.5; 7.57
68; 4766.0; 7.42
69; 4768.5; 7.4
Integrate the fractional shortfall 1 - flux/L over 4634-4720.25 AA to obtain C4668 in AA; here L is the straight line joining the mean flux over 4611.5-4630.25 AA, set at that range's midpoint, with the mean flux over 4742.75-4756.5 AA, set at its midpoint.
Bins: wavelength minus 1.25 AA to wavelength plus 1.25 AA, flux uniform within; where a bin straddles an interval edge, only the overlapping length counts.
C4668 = 7.4 AA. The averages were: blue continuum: 8.02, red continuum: 8.12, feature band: 7.37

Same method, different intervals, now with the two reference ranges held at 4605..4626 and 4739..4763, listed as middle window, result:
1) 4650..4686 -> 2.9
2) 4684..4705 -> 2.2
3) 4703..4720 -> 1.4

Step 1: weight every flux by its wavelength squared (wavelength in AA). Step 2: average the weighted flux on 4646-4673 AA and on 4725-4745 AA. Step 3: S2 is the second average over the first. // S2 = 1.12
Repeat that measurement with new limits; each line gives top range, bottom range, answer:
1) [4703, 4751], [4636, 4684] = 1.08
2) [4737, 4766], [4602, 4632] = 1.05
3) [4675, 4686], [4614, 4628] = 0.92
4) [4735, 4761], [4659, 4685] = 1.14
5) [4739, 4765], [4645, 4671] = 1.10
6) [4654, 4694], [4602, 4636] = 0.94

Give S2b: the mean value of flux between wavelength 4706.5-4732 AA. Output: 7.5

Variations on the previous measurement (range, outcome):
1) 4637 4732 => 7.38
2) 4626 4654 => 7.66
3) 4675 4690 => 7.25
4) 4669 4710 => 7.21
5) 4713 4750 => 7.94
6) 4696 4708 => 7.08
